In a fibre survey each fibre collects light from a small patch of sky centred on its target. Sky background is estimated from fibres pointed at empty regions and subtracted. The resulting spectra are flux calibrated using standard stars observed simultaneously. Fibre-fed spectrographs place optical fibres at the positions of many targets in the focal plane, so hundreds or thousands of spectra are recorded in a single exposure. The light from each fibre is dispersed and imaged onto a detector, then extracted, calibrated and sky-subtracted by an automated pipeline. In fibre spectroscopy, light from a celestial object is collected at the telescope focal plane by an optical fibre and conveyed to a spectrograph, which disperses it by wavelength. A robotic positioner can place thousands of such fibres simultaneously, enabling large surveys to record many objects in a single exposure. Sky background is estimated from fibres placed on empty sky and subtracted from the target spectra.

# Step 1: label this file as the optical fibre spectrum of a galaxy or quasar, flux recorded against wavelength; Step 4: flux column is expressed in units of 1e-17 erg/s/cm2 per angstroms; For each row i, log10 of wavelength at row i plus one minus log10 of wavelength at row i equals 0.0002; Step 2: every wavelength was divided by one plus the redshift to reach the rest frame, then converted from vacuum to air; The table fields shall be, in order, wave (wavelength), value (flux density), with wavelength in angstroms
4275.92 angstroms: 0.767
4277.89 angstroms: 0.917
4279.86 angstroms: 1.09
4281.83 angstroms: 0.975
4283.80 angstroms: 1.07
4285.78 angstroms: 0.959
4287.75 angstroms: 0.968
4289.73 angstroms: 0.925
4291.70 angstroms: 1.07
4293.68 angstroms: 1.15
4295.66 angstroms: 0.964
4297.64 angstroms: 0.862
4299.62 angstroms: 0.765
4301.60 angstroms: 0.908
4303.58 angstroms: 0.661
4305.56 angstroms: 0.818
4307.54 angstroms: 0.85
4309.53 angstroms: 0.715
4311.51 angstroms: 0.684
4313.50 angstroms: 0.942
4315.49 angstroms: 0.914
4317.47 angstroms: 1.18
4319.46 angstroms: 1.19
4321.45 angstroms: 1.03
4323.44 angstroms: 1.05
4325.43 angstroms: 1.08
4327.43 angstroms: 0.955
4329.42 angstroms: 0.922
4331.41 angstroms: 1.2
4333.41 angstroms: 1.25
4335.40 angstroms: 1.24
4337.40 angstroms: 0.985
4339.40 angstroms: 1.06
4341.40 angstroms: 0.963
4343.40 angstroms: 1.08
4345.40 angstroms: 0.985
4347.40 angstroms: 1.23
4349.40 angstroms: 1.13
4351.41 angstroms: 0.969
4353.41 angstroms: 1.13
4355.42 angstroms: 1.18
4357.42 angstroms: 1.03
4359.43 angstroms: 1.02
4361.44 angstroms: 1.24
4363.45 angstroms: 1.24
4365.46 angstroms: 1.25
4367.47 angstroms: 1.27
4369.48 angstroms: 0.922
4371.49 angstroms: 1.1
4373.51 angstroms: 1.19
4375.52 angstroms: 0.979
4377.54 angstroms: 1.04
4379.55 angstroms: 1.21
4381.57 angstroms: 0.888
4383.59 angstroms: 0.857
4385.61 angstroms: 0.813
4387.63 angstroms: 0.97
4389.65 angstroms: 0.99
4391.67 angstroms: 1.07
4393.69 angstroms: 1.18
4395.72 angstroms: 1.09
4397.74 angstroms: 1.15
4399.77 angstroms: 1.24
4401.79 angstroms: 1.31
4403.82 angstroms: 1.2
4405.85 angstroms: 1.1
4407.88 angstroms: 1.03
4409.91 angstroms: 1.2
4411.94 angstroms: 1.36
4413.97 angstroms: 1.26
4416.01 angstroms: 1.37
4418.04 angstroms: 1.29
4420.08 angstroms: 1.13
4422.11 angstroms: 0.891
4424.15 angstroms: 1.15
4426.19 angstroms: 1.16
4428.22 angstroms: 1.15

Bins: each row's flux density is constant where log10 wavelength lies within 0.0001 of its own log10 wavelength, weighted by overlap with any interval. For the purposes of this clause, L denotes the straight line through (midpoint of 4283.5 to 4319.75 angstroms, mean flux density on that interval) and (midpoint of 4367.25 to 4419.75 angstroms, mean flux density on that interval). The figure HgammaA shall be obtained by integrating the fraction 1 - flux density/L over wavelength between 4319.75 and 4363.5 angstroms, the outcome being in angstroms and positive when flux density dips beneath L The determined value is -3.64 angstroms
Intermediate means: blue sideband 0.918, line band 1.09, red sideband 1.12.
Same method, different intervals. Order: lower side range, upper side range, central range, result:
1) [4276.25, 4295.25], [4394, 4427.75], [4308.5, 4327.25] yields 1.3 angstroms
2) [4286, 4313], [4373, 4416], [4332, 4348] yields -2.0 angstroms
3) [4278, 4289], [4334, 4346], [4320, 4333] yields -0.1 angstroms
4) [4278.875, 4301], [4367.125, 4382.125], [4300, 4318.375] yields 2.8 angstroms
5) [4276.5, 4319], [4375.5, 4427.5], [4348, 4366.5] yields -1.8 angstroms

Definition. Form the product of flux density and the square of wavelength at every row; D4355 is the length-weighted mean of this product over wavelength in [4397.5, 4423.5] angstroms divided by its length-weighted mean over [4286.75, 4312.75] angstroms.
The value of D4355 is 1.4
